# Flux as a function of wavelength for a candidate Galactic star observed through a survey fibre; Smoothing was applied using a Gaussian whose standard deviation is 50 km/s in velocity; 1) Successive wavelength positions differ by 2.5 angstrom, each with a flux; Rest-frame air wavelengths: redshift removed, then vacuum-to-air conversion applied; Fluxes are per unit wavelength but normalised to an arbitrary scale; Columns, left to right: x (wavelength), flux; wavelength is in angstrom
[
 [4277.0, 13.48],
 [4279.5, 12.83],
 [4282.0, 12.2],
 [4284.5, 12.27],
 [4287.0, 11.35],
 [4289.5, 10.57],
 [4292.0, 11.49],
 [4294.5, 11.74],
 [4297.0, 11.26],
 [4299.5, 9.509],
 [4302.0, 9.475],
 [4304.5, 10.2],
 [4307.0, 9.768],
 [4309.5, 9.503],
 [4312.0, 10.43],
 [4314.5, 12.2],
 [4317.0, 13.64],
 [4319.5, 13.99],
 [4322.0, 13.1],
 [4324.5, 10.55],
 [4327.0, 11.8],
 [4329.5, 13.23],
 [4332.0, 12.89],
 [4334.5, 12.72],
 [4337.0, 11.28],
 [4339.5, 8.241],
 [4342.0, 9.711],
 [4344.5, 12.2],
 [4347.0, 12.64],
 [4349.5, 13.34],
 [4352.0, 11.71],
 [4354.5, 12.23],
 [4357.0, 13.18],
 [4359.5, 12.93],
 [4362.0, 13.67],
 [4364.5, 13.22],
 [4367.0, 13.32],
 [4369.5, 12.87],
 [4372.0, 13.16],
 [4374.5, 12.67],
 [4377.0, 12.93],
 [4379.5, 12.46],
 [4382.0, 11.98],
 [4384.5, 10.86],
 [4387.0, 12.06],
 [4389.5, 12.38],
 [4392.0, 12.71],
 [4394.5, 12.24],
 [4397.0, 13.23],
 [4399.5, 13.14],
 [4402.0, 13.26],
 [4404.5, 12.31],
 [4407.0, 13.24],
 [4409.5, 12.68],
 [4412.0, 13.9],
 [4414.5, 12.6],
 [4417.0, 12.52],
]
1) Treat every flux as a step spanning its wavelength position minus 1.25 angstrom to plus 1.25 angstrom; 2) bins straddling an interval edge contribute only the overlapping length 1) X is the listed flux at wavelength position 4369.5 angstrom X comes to 12.87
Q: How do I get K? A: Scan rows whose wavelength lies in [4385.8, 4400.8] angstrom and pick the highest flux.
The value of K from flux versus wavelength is 13.23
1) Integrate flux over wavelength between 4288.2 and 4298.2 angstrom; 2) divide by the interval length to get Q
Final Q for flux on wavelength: 11.3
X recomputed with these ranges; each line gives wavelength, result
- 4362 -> 13.67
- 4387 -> 12.06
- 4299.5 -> 9.509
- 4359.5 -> 12.93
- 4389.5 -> 12.38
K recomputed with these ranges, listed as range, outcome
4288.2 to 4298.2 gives 11.74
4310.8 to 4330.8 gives 13.99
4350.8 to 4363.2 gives 13.67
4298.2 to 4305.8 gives 10.2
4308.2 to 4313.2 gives 10.43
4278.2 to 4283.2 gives 12.83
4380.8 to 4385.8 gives 11.98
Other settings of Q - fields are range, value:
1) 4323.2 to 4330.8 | 11.9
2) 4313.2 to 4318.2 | 12.9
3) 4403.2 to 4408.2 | 12.8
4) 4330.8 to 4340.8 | 11.3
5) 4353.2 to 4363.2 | 13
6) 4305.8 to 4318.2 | 11.1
